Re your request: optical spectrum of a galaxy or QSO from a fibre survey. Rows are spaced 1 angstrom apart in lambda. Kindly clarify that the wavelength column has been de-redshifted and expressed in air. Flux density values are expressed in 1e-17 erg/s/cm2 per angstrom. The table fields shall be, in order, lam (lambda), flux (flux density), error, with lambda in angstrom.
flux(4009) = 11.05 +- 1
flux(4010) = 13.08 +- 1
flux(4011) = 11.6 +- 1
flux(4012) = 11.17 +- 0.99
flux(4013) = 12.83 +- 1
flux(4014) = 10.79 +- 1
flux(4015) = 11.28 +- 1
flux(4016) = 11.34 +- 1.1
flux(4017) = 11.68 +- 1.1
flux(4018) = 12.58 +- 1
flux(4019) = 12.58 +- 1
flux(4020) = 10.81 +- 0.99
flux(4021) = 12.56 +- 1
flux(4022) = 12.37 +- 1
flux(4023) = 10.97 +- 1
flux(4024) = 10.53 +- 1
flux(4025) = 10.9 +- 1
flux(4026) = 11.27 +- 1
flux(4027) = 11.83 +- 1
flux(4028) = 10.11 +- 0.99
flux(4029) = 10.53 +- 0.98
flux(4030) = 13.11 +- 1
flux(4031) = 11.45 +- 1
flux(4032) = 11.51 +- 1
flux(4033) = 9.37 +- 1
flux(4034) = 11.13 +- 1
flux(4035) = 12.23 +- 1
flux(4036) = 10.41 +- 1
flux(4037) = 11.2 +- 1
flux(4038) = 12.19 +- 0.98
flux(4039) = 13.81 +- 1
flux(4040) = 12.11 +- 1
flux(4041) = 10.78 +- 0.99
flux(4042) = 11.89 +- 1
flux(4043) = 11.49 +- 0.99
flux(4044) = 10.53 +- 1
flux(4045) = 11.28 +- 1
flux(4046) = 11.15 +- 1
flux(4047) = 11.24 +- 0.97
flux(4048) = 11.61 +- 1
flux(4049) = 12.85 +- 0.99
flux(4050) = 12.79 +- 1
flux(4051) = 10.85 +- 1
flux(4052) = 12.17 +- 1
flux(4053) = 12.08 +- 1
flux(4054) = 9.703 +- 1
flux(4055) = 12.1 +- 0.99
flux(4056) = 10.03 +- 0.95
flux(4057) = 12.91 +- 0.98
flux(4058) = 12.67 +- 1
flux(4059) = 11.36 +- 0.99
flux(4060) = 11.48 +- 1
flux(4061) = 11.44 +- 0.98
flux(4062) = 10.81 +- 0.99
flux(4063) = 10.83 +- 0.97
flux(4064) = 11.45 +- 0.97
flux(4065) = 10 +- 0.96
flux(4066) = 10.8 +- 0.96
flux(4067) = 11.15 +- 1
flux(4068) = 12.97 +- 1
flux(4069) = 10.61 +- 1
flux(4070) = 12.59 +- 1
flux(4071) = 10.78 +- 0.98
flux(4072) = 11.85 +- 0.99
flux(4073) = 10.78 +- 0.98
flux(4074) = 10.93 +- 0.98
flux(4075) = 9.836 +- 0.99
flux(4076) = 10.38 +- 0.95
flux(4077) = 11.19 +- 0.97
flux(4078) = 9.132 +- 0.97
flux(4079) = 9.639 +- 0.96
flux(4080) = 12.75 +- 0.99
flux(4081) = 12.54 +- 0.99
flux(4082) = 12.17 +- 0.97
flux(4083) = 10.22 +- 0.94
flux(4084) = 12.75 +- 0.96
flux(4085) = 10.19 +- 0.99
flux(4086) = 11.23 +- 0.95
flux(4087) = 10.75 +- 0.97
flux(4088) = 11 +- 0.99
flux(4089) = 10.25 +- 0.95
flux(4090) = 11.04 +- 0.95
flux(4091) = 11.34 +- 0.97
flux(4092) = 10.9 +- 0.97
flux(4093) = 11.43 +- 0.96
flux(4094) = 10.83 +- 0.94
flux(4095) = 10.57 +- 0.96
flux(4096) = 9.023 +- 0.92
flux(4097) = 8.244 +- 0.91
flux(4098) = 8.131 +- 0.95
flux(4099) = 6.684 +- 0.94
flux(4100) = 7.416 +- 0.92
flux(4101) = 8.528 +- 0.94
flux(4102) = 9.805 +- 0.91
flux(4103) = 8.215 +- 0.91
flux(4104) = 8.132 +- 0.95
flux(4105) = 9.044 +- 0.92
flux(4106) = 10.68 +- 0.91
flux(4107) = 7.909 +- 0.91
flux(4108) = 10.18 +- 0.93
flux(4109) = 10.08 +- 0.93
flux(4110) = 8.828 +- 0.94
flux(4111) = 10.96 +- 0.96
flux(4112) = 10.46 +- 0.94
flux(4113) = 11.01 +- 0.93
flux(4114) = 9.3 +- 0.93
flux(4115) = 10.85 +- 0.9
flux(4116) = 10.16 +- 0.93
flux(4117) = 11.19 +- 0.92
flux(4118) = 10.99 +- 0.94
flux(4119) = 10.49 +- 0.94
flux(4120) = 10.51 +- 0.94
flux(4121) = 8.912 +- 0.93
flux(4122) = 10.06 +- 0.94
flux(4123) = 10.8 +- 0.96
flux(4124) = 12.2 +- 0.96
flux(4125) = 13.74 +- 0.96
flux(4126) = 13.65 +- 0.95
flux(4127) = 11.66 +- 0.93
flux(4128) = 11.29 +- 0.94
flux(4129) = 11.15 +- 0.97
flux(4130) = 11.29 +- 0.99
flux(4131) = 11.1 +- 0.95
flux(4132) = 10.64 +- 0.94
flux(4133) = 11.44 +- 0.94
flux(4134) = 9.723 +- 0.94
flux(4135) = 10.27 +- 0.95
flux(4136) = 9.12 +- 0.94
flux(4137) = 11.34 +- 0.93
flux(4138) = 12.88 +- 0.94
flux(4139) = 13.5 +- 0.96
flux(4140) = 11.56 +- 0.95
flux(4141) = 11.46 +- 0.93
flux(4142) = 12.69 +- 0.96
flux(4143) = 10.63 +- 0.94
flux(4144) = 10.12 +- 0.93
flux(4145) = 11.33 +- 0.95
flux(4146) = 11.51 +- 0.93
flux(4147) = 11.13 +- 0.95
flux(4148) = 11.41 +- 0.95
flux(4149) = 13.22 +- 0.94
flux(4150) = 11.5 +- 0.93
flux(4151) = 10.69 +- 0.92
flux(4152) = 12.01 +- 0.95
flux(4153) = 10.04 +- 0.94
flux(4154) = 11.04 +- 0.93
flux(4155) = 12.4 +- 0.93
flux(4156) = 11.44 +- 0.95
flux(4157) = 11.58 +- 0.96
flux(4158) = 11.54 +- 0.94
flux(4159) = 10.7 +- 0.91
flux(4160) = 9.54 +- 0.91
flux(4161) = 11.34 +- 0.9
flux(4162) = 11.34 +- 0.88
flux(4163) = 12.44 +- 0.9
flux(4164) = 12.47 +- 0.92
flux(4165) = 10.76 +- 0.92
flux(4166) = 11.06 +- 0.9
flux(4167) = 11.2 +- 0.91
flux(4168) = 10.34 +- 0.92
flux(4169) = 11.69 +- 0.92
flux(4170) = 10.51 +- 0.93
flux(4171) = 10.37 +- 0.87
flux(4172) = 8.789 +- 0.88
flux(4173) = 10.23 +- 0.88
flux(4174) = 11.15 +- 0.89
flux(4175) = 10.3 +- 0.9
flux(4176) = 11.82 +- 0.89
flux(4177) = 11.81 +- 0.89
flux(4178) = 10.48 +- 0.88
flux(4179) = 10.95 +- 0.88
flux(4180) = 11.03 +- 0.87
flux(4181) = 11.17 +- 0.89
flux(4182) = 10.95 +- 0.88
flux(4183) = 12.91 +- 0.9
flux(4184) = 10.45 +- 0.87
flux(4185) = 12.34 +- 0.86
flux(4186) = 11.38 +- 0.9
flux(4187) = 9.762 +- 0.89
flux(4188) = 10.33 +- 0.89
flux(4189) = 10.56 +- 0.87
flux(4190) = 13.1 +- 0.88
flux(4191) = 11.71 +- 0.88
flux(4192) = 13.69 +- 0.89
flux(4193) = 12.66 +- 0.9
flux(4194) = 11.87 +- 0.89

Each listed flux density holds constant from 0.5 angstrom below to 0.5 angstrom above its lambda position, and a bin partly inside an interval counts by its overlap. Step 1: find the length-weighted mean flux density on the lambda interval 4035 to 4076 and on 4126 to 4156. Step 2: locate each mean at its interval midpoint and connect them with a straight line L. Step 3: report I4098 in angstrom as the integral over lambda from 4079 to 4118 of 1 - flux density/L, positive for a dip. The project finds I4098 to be 4.33 angstrom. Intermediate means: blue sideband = 11.4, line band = 10.1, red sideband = 11.4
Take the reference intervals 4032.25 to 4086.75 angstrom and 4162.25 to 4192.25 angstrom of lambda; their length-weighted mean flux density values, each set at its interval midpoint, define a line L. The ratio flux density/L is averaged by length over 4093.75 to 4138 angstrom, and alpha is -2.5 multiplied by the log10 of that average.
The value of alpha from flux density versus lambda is 0.110 mag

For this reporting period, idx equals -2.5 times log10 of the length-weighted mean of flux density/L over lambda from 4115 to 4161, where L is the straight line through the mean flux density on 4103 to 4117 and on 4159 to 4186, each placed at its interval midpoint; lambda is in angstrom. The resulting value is -0.09 mag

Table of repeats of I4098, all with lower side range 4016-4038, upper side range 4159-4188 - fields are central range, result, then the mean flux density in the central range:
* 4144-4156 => -0.4 angstrom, 11.4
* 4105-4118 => 1.2 angstrom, 10.1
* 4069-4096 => 0.6 angstrom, 11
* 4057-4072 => -0.2 angstrom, 11.4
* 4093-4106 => 2.7 angstrom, 8.9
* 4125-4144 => -0.6 angstrom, 11.4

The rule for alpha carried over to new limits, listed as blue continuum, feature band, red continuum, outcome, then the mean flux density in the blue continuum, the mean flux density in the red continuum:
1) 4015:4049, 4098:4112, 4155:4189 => 0.245 mag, 11.5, 11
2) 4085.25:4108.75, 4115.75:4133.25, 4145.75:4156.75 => -0.061 mag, 9.63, 11.5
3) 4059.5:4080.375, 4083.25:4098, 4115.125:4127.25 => 0.049 mag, 11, 11.2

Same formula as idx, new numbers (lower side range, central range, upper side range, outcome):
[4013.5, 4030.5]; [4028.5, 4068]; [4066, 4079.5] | -0.03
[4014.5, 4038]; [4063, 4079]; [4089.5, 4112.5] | -0.07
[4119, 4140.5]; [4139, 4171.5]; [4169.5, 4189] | -0.02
